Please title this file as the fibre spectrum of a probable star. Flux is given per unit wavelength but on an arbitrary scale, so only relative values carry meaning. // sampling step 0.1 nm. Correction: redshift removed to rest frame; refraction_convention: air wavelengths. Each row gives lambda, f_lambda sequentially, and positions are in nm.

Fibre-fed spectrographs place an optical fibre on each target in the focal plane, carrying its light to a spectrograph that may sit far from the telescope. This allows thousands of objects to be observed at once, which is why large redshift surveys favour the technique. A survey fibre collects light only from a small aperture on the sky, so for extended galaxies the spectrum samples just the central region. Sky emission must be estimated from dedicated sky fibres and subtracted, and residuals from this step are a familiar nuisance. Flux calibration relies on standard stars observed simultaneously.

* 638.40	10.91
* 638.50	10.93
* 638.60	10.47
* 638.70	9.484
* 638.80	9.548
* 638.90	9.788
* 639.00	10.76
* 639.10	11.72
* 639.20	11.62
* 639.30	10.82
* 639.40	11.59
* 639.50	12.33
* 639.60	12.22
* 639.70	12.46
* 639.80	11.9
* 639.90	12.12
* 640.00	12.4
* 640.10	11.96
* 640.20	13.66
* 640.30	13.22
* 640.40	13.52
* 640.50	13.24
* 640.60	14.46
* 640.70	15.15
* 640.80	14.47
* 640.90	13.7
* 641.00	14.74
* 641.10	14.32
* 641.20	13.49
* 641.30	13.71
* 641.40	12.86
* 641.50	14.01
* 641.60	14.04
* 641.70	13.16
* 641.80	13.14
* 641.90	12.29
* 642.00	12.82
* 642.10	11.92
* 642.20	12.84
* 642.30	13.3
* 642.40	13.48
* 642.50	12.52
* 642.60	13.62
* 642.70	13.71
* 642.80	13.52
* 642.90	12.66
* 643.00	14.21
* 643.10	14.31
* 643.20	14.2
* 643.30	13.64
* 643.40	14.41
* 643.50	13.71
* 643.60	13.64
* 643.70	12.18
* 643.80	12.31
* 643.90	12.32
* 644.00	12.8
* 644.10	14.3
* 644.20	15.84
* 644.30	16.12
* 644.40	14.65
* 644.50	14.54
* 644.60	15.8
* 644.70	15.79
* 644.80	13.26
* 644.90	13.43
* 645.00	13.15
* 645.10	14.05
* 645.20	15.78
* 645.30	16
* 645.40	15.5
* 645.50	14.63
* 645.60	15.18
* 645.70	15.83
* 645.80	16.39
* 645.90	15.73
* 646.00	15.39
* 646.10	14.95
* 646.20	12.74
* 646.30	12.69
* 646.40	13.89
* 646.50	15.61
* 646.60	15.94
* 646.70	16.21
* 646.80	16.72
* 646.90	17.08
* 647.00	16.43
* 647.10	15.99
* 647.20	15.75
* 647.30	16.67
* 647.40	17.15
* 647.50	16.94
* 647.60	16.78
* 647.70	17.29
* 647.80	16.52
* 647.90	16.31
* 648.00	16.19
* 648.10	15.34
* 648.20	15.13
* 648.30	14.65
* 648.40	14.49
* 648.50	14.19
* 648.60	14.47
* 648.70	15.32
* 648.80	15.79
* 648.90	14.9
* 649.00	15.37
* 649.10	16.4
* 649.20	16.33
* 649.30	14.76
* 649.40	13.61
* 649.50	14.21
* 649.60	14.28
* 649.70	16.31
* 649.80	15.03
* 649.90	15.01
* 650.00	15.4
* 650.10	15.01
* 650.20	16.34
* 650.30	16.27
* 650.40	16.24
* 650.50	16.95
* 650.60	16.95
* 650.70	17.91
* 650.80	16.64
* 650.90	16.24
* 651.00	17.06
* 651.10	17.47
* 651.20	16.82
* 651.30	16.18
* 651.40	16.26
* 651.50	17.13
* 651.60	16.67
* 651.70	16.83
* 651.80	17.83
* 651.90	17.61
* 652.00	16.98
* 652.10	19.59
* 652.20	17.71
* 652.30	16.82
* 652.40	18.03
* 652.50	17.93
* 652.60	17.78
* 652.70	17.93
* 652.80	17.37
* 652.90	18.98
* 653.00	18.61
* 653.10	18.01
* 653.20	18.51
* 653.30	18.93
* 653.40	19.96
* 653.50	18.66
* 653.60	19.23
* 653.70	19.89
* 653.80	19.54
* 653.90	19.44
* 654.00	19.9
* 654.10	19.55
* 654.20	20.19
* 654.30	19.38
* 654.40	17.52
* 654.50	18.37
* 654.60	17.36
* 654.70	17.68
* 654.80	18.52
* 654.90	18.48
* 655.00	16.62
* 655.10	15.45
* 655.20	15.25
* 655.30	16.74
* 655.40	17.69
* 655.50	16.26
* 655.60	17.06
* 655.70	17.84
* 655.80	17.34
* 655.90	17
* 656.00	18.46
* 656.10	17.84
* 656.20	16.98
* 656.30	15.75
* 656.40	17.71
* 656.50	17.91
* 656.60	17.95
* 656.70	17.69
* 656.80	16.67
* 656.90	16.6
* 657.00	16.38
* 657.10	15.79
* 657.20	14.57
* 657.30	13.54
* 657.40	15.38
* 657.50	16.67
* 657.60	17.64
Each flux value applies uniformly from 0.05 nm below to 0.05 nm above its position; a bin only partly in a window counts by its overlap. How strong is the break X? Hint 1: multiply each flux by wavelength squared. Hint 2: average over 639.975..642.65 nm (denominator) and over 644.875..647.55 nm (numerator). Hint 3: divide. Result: 1.17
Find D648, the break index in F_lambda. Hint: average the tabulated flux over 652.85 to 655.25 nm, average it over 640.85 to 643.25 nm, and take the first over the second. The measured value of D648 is 1.4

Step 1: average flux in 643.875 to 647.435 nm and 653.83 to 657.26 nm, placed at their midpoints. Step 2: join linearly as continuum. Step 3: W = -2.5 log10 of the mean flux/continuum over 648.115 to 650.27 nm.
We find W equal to 0.060 mag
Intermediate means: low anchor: 15.1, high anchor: 17.5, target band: 15.1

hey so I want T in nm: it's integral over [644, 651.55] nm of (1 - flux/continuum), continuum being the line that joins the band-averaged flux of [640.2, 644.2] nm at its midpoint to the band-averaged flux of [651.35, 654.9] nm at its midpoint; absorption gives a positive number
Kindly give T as 0.17 nm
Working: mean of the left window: 13.5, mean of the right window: 18.3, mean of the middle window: 15.6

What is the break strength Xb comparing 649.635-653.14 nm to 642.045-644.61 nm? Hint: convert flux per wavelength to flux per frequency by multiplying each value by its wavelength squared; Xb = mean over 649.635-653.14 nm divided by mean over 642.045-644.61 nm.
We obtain 1.28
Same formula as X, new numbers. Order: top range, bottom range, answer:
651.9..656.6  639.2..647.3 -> 1.33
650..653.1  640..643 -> 1.32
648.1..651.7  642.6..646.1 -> 1.12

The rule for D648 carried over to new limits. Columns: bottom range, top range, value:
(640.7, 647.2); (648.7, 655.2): 1.21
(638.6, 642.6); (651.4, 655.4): 1.43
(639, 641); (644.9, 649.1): 1.21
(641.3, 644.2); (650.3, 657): 1.33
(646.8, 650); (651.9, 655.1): 1.18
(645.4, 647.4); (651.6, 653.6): 1.17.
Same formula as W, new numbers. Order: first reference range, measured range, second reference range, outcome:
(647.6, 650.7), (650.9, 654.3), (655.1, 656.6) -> -0.113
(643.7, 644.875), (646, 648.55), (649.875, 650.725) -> -0.031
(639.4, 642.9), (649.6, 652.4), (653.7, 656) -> -0.005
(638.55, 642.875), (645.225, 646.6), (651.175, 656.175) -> -0.017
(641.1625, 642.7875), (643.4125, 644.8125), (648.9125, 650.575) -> -0.023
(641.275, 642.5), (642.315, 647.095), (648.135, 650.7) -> -0.040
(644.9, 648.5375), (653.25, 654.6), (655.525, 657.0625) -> -0.144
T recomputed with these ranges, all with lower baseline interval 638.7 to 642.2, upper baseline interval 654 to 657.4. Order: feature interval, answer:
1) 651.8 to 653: -0.123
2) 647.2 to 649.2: -0.108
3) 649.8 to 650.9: -0.040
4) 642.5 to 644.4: -0.021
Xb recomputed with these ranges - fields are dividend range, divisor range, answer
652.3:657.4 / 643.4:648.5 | 1.20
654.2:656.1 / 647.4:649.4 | 1.14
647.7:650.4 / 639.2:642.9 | 1.20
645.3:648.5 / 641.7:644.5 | 1.17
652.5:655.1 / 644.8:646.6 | 1.29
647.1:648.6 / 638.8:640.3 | 1.39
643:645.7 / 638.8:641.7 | 1.13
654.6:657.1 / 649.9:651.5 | 1.06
